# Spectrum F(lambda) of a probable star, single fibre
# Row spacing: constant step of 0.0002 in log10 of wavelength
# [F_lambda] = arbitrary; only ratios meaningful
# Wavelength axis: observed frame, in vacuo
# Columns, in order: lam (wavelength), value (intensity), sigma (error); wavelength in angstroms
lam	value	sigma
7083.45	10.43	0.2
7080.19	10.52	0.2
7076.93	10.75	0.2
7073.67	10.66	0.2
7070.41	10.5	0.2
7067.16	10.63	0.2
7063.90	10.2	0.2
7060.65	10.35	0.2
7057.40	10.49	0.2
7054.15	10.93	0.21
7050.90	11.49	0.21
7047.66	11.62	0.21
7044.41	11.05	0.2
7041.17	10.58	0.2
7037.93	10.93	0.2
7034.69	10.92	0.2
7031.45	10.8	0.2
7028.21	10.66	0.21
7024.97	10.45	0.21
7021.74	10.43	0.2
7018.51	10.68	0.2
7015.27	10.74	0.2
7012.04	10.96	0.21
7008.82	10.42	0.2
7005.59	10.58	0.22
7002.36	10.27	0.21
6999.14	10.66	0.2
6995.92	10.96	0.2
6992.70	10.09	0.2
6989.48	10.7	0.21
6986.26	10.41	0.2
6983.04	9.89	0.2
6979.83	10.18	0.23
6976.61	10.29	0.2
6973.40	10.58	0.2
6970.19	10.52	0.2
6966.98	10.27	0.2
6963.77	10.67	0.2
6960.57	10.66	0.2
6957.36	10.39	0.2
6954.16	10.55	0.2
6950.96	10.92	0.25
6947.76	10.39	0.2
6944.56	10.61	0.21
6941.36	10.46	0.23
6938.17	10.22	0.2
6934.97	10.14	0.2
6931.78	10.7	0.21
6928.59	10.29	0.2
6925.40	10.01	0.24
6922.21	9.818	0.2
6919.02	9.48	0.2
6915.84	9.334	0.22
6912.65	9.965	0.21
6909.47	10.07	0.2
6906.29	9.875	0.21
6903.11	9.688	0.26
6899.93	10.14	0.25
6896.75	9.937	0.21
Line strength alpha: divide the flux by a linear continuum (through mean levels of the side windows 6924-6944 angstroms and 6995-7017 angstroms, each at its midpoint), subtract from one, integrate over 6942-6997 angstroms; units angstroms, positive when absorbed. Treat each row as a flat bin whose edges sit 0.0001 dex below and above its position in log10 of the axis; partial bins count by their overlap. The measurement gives 0.06 angstroms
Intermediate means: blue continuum 10.3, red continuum 10.6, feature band 10.5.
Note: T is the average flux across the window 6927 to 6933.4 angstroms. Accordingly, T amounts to 10.5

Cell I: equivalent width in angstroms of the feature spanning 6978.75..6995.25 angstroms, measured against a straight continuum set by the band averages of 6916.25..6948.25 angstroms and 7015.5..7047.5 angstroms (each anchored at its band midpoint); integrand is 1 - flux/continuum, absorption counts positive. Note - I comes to 0.3 angstroms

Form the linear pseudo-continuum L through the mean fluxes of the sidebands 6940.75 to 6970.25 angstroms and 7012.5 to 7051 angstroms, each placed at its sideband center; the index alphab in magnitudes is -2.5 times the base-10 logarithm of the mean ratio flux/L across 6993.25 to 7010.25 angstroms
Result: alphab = 0.02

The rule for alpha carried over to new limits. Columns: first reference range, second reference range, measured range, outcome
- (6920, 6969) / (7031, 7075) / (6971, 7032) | 0.6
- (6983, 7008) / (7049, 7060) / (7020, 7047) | 0.0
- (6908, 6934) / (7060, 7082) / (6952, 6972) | -0.8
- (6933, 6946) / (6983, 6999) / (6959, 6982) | 0.0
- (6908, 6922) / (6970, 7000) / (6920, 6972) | -1.9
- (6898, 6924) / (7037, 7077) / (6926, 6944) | -0.7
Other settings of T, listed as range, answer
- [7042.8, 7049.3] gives 11.3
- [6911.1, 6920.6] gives 9.59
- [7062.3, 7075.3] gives 10.5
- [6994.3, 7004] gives 10.6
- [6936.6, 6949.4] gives 10.4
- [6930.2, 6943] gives 10.4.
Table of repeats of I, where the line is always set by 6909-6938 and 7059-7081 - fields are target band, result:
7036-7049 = -0.8 angstroms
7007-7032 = -0.7 angstroms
